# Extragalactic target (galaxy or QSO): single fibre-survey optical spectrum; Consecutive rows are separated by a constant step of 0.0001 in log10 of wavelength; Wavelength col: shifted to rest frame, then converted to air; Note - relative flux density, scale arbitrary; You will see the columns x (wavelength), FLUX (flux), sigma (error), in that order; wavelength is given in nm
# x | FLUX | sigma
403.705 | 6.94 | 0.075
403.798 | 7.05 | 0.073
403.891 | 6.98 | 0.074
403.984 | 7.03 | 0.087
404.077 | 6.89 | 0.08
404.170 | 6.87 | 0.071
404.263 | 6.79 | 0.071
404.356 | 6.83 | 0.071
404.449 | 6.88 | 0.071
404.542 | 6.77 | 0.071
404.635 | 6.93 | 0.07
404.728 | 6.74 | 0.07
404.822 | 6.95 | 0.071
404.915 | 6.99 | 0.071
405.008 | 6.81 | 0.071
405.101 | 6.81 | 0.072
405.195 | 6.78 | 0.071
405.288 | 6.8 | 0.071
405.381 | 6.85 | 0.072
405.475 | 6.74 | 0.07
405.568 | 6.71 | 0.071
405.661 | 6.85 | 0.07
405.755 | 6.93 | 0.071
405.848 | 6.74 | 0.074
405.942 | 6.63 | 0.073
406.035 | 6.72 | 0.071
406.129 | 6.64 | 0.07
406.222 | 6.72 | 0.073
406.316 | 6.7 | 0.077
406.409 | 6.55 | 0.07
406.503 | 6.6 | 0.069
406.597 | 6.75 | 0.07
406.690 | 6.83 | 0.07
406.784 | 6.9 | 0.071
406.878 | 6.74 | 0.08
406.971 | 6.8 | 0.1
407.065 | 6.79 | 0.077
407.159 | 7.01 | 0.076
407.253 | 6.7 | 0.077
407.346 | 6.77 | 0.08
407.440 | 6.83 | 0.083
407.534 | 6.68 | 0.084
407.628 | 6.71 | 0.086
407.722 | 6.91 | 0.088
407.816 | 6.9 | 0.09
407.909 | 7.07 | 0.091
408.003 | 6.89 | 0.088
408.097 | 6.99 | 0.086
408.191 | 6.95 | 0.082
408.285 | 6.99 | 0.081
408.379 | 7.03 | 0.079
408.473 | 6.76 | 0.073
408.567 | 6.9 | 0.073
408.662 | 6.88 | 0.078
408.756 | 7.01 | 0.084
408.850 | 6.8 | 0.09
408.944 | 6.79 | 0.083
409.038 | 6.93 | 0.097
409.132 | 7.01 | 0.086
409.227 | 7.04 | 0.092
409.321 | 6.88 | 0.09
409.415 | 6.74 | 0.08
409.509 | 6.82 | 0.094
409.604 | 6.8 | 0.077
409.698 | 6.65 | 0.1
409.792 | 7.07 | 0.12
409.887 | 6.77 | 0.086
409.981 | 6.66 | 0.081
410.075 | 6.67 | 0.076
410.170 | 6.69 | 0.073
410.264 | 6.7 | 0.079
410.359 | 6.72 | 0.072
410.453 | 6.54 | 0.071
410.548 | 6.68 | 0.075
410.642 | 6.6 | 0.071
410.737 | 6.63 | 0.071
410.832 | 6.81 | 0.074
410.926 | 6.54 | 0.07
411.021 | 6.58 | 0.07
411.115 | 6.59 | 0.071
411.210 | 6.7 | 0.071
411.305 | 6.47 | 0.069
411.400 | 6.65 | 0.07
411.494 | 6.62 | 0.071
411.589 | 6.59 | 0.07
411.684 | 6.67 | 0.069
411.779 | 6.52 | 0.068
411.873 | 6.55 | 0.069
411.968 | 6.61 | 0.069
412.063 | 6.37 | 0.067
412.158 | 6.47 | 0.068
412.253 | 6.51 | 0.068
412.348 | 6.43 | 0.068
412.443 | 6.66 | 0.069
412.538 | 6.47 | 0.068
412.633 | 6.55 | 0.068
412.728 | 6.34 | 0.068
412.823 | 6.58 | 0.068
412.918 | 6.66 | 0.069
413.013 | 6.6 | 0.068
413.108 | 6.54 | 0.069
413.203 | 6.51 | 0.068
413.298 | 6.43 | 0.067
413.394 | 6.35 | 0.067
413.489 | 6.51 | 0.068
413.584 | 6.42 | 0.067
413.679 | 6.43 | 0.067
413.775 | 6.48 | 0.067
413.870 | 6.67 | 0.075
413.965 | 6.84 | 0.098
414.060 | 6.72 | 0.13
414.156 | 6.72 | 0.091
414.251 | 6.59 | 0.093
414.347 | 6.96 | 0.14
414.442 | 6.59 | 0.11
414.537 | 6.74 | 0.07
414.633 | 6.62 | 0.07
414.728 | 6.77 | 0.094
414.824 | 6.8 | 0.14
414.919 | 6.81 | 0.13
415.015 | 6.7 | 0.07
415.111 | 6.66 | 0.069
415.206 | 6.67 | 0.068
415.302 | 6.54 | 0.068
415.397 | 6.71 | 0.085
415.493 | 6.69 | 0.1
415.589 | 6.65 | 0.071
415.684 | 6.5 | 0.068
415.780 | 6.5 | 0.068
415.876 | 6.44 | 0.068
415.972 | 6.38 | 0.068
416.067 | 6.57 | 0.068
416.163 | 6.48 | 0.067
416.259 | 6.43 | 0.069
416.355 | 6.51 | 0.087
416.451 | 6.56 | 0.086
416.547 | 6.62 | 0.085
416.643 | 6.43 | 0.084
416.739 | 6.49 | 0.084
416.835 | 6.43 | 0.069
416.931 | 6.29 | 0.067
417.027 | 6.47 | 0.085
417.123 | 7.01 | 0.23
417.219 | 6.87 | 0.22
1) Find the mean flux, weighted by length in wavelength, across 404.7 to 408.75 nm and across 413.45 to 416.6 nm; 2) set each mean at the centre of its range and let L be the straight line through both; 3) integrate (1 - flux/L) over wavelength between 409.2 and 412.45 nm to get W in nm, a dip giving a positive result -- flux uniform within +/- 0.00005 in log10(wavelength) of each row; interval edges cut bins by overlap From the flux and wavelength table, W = 0.03 nm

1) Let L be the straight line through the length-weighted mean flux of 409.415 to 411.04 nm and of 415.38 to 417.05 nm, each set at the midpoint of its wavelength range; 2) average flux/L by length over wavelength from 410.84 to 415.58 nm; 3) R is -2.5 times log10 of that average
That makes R 0.00 mag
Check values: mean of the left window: 6.7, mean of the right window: 6.5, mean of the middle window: 6.6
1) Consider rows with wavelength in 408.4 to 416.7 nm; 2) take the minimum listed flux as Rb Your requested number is 6.34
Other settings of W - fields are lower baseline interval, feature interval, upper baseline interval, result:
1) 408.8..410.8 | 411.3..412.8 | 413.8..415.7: 0.046 nm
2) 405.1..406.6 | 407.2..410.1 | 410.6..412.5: -0.090 nm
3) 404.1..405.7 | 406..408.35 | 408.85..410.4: 0.005 nm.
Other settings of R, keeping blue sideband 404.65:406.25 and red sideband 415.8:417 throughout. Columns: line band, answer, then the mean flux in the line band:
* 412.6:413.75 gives 0.01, 6.49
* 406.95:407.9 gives -0.01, 6.82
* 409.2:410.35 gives -0.02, 6.79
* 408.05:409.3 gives -0.04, 6.92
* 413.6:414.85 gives -0.02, 6.68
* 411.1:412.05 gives 0.00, 6.59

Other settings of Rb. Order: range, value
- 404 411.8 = 6.47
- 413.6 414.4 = 6.43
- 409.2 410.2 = 6.65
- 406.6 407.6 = 6.68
